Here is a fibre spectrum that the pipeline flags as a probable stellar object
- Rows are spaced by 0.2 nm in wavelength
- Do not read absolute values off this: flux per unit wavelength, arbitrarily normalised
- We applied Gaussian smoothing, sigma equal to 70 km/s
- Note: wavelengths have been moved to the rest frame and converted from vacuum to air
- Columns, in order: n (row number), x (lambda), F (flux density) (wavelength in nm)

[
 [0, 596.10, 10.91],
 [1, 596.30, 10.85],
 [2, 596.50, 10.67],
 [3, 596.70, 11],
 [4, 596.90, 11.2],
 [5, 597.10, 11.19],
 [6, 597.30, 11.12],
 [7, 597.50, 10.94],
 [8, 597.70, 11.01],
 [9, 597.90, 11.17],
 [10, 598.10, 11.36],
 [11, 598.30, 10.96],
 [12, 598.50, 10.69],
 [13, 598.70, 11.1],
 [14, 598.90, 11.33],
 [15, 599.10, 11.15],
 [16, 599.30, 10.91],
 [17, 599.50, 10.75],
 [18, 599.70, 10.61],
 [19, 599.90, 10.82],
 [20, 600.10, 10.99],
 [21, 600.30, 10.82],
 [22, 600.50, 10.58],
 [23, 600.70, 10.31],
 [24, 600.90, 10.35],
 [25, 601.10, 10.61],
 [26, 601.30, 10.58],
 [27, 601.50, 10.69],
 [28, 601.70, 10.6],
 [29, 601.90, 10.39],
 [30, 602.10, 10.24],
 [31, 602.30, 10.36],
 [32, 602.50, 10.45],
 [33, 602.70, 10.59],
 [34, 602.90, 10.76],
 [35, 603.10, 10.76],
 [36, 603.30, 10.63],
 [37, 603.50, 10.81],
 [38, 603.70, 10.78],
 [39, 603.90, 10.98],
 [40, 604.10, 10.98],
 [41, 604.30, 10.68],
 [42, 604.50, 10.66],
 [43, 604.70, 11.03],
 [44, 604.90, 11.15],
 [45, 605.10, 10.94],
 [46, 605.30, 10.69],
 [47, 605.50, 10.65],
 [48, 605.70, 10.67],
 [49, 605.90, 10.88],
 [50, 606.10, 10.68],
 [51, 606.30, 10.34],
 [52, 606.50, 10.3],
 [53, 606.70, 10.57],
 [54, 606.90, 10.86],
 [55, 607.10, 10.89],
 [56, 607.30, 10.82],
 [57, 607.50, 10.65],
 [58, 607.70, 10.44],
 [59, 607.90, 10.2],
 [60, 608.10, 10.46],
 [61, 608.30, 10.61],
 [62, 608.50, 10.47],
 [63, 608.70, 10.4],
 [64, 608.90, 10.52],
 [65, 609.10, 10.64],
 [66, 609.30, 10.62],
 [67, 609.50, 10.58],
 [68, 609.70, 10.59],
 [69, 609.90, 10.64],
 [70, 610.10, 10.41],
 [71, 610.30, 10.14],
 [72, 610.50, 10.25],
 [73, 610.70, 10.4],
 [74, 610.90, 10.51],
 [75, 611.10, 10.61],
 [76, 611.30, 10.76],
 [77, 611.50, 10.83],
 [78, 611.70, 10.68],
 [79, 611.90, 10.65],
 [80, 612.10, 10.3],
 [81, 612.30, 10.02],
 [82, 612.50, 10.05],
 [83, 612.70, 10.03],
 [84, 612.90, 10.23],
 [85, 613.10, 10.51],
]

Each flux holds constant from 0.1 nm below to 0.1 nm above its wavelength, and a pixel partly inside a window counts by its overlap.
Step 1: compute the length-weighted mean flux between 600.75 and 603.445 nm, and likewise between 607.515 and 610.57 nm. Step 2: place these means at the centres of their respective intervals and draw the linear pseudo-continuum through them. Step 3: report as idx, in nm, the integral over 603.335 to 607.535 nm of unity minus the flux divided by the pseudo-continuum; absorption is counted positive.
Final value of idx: -0.10 nm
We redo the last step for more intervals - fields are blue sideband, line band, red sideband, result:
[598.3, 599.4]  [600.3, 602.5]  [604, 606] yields 0.09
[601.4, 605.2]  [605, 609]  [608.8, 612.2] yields 0.01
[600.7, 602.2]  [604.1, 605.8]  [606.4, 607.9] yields -0.04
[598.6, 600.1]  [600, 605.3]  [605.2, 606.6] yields 0.05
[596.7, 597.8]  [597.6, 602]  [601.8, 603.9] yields 0.02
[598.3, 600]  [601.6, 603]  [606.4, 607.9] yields 0.04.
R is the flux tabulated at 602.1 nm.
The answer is 10.24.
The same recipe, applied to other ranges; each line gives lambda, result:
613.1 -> 10.51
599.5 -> 10.75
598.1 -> 11.36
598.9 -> 11.33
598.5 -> 10.69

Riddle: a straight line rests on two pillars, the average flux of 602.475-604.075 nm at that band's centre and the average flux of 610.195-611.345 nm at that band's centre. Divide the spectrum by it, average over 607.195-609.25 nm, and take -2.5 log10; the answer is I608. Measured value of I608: 0.00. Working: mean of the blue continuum 10.7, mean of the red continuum 10.4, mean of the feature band 10.5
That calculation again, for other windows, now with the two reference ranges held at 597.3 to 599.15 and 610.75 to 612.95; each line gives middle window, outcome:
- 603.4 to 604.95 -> -0.008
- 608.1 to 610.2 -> 0.001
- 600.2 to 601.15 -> 0.044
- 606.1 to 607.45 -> 0.004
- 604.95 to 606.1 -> -0.005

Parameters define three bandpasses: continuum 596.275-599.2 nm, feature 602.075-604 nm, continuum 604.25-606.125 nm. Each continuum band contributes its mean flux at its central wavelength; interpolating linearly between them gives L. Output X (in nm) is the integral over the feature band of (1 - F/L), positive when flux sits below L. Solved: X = 0.04 nm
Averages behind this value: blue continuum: 11.1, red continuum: 10.8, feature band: 10.7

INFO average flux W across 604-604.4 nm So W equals 10.8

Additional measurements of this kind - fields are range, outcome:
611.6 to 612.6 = 10.3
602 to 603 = 10.5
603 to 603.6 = 10.7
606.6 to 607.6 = 10.8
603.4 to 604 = 10.9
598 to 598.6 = 11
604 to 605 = 10.9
